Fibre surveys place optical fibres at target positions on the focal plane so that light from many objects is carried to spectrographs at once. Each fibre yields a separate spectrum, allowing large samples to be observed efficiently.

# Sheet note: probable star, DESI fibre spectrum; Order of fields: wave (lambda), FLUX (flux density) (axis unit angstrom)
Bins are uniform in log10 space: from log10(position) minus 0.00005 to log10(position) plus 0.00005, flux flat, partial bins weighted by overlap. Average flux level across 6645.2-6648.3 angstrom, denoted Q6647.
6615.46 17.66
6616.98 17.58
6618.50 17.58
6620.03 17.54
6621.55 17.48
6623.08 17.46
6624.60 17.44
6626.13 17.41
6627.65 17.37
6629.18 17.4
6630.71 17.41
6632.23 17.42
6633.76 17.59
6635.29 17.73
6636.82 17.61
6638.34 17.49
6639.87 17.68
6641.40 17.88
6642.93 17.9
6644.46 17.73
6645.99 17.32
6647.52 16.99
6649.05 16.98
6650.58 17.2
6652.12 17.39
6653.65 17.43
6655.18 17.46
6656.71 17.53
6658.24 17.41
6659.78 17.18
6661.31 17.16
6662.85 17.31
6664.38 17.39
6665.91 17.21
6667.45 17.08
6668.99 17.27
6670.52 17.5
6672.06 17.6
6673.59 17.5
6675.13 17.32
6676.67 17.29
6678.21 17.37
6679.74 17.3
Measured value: 17.2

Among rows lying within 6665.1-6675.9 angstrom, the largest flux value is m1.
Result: 17.6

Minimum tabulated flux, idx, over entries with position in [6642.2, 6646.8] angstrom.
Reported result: 17.32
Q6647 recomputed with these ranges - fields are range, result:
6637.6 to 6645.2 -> 17.7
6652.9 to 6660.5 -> 17.4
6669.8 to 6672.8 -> 17.5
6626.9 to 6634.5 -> 17.4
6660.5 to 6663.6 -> 17.2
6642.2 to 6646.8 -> 17.6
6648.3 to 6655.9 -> 17.3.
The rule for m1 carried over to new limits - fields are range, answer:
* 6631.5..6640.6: 17.73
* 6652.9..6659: 17.53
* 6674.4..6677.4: 17.32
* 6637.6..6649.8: 17.9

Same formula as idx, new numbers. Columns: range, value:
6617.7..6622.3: 17.48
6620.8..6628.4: 17.37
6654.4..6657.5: 17.46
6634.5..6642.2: 17.49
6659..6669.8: 17.08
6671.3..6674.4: 17.5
